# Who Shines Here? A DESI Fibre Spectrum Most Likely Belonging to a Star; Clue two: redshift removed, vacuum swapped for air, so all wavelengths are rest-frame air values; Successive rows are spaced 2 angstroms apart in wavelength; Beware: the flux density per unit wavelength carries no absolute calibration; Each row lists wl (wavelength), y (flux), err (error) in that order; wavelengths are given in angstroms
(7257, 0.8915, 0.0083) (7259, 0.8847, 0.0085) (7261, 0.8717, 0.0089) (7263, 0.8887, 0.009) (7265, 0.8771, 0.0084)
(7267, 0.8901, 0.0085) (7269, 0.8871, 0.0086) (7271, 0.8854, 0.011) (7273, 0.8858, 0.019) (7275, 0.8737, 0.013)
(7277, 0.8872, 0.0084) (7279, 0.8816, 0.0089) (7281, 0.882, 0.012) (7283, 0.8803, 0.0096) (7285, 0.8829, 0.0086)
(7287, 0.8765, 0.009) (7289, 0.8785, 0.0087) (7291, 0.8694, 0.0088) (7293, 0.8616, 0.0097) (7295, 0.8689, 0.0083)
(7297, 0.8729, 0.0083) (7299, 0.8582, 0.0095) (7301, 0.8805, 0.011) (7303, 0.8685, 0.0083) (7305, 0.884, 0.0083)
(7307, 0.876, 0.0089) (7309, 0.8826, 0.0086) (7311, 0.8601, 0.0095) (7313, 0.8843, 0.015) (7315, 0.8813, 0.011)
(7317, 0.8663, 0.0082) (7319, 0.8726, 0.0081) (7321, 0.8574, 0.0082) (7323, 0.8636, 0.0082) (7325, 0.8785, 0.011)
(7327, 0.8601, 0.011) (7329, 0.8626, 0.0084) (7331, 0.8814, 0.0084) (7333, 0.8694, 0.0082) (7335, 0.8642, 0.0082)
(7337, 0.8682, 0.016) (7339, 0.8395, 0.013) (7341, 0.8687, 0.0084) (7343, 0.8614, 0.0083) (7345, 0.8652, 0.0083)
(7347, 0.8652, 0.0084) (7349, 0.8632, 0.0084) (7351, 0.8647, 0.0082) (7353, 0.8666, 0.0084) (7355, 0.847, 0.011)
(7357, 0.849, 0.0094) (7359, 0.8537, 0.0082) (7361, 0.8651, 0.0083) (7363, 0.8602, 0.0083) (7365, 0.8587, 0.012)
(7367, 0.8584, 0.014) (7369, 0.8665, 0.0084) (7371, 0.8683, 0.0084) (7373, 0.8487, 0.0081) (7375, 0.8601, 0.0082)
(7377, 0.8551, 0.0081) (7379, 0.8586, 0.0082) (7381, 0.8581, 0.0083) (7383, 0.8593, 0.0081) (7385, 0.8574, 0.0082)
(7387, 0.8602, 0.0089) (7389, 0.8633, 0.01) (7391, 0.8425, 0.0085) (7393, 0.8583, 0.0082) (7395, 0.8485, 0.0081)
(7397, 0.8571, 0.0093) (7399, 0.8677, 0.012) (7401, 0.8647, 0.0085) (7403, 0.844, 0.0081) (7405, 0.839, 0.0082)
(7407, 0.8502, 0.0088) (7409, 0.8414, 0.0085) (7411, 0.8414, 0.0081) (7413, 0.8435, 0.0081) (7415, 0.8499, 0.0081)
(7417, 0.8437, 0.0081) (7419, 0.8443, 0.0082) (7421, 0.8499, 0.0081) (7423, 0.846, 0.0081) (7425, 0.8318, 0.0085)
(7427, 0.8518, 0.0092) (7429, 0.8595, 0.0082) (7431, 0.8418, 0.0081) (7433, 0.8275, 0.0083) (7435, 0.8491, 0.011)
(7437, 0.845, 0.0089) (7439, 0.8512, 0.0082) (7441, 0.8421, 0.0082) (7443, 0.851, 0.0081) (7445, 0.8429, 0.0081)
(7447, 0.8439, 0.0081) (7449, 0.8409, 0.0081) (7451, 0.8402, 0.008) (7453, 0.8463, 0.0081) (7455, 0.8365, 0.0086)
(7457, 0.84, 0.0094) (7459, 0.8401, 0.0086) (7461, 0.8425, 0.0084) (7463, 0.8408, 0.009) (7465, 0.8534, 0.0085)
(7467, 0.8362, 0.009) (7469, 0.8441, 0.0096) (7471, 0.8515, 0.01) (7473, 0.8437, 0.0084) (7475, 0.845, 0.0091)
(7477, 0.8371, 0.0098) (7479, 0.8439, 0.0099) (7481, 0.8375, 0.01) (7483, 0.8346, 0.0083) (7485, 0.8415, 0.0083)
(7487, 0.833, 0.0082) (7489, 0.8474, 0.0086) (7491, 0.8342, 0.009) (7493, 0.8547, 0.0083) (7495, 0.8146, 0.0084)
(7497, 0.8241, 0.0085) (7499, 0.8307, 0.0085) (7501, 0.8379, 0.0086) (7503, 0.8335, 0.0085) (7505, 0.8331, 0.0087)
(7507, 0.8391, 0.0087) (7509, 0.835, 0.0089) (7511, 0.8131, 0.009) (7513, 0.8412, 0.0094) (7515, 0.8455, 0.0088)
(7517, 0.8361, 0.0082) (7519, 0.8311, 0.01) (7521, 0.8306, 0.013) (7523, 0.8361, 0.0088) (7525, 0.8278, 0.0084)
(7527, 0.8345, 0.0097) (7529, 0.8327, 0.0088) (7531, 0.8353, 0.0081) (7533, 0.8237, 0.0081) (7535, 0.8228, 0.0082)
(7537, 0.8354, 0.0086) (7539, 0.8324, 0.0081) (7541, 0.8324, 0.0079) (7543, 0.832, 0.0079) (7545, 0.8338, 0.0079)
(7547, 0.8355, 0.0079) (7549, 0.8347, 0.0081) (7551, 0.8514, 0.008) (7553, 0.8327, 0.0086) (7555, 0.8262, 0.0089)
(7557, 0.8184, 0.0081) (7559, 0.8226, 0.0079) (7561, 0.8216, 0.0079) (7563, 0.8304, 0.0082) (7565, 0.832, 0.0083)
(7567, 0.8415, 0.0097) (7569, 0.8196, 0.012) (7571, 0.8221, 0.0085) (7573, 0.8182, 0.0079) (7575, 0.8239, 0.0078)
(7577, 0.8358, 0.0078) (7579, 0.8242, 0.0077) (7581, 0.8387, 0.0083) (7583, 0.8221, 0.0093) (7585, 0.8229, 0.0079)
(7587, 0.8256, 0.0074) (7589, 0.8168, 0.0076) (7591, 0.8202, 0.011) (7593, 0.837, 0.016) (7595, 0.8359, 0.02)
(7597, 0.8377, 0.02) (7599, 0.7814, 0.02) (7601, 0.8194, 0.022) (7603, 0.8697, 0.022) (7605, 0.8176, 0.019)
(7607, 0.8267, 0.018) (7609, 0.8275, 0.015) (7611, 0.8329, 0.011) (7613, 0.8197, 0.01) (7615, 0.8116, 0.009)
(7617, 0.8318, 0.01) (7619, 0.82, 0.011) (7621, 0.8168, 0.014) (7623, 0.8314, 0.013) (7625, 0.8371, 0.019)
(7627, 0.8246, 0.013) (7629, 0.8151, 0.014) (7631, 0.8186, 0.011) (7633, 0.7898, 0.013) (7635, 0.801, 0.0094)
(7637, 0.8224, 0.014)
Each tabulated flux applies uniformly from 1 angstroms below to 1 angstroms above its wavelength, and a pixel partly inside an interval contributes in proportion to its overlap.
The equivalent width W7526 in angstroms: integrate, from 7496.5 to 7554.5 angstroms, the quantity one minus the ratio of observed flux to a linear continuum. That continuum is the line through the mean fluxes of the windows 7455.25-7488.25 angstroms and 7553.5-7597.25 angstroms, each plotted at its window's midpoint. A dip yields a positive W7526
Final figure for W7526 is 0.0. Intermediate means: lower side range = 0.841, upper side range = 0.827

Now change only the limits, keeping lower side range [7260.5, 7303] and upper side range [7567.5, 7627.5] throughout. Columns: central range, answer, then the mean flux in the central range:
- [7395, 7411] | 0.1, 0.851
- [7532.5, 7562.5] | 0.1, 0.83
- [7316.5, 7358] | 0.3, 0.864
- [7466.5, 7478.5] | 0.0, 0.843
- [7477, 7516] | 0.3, 0.836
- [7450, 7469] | 0.1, 0.842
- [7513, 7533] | 0.1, 0.834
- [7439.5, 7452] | 0.1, 0.844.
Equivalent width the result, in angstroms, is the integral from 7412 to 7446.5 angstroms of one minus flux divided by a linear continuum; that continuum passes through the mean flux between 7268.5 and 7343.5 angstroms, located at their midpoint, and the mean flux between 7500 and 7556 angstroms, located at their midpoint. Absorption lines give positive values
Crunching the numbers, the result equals 0.23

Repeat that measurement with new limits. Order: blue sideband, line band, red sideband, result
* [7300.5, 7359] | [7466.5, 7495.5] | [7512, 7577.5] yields 0.0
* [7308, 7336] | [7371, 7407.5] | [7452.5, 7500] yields 0.1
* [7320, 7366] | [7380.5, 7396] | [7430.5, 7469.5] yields 0.0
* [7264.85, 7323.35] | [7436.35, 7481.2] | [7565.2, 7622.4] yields 0.3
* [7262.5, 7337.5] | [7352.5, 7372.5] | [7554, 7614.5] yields 0.1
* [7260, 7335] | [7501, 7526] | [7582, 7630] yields 0.2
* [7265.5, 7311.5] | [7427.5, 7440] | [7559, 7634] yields 0.1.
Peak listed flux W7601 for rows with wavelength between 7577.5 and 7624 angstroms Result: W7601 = 0.8697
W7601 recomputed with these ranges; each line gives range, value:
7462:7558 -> 0.8547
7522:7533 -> 0.8361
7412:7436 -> 0.8595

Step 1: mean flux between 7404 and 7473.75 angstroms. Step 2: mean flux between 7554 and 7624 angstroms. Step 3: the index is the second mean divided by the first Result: 1.0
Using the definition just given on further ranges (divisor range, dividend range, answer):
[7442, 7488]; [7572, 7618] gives 0.98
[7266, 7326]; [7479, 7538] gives 0.95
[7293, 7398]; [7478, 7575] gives 0.96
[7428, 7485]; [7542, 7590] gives 0.98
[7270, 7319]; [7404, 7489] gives 0.96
